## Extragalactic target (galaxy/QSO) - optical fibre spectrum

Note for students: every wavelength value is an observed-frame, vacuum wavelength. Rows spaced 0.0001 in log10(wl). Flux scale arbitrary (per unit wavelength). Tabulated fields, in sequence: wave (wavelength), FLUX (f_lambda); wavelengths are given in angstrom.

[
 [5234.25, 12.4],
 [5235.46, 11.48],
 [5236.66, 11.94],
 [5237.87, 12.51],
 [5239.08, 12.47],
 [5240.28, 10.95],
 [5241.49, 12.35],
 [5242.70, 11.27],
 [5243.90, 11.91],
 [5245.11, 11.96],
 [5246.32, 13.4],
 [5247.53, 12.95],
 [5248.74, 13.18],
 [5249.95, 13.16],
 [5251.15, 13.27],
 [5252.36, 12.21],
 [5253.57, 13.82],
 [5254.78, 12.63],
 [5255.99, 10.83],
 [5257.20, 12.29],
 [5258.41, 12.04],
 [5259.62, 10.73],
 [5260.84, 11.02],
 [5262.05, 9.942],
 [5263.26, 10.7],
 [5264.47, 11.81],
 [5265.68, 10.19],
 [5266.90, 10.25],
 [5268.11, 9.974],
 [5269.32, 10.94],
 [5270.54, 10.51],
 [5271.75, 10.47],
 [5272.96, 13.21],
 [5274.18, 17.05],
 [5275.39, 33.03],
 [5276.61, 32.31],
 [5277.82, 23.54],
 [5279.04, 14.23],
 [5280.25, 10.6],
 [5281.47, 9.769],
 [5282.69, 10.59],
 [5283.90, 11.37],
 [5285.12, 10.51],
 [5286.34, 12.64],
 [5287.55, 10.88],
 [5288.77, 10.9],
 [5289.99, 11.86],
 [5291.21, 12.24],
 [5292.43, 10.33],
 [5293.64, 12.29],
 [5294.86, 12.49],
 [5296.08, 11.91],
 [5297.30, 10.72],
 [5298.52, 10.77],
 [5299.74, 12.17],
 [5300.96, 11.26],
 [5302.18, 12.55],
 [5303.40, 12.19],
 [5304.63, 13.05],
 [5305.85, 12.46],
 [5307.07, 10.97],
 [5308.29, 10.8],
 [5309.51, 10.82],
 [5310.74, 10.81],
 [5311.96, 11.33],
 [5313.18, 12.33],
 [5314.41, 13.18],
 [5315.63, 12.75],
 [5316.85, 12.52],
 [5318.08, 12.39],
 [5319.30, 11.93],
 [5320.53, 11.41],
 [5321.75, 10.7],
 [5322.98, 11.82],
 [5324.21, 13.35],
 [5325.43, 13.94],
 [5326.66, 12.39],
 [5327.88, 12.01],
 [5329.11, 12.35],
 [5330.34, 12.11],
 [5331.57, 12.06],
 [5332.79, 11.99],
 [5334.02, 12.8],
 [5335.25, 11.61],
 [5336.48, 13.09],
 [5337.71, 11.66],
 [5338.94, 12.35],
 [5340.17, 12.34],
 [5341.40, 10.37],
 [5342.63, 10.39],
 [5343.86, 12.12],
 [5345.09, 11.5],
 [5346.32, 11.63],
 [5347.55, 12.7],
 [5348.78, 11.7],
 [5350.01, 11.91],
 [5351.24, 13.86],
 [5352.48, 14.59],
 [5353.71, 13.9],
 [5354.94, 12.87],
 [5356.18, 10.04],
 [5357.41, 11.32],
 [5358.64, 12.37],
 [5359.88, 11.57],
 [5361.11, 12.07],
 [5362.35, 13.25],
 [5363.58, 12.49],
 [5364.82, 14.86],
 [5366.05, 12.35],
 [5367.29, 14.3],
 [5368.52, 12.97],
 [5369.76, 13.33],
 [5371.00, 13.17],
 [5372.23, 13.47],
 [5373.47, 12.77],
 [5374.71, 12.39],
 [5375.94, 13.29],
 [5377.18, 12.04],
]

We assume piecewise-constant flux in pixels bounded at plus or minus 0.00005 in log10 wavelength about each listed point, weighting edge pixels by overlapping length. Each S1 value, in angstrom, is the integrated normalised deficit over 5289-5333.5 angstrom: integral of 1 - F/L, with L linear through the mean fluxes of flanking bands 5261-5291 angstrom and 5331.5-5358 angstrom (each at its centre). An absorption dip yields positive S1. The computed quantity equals 3.06 angstrom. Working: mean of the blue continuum 13.6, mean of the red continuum 12.1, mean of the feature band 11.9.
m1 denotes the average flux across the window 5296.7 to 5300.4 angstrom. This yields 11.2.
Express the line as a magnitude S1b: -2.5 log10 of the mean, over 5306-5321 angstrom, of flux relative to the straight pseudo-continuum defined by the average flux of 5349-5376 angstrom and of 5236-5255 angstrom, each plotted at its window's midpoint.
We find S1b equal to 0.08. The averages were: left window 12.5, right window 12.8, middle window 11.8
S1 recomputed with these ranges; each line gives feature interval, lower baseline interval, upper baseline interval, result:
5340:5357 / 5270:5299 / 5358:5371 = 1.3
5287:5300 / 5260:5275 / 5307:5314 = -0.1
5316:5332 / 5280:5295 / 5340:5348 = -1.1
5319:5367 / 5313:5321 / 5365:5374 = 2.1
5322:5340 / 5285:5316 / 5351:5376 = -0.1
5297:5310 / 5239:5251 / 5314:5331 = 0.7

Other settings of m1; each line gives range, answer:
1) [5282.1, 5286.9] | 11.3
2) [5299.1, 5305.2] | 12.2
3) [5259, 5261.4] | 10.8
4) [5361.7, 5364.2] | 12.8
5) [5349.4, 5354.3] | 13.6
